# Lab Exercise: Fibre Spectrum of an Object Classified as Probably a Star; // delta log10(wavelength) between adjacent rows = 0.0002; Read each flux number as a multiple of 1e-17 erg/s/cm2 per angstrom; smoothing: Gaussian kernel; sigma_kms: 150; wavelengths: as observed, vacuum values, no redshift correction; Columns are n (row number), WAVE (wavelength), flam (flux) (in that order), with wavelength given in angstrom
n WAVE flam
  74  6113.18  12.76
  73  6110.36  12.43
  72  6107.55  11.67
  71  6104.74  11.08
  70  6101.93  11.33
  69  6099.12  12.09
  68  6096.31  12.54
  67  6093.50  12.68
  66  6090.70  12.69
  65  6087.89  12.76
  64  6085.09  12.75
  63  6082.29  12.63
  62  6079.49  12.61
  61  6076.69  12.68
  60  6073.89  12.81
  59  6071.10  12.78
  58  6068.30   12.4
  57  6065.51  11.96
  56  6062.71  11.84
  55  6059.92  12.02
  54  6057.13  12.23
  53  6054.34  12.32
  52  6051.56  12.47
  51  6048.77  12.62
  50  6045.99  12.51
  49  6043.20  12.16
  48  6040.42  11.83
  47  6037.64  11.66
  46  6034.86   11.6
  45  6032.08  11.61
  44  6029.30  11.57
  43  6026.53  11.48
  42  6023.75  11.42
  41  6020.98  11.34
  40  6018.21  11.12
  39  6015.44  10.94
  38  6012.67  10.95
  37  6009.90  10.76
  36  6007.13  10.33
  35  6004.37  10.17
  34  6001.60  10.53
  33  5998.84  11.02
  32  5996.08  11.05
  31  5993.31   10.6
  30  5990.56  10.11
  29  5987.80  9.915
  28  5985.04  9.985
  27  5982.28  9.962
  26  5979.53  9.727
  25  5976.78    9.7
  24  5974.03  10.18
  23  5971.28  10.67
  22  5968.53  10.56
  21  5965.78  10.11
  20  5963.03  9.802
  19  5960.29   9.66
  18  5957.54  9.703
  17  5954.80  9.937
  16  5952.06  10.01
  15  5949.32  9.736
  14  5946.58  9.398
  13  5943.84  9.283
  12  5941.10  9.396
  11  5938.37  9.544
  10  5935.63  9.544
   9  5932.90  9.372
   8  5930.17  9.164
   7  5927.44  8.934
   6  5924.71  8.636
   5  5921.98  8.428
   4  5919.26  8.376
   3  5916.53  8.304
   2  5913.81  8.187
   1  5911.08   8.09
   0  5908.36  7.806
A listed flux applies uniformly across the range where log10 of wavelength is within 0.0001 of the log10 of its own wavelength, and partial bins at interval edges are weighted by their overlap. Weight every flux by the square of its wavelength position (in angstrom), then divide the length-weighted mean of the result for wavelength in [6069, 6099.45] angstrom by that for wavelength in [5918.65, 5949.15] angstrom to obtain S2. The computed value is 1.45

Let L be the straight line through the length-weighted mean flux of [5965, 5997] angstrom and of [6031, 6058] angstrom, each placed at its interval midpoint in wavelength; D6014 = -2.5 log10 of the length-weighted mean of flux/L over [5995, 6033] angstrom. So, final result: 0.02 mag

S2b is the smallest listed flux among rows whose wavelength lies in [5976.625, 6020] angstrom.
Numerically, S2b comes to 9.7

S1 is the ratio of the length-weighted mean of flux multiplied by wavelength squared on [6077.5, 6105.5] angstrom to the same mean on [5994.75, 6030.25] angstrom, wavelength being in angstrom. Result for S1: 1.2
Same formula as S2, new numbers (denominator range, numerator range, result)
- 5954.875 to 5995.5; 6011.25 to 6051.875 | 1.18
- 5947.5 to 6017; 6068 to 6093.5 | 1.28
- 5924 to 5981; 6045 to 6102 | 1.34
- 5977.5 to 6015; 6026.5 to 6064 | 1.17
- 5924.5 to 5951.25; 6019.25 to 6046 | 1.29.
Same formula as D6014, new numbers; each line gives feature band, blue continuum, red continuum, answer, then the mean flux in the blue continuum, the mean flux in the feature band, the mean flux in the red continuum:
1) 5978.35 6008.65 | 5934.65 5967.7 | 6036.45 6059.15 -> 0.05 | 9.69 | 10.3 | 12.2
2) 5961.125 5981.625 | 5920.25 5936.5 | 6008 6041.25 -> -0.01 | 8.99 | 10.1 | 11.3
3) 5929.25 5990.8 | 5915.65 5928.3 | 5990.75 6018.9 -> -0.03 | 8.53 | 9.8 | 10.7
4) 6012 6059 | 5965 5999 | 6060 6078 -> -0.02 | 10.3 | 11.8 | 12.4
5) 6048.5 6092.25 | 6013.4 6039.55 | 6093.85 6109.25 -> -0.07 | 11.4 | 12.5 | 11.8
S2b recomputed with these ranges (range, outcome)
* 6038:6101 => 11.83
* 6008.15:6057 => 10.76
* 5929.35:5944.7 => 9.164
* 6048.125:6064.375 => 11.84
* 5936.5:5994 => 9.283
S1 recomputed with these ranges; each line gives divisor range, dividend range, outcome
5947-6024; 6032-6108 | 1.22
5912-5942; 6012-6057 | 1.37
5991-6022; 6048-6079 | 1.17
